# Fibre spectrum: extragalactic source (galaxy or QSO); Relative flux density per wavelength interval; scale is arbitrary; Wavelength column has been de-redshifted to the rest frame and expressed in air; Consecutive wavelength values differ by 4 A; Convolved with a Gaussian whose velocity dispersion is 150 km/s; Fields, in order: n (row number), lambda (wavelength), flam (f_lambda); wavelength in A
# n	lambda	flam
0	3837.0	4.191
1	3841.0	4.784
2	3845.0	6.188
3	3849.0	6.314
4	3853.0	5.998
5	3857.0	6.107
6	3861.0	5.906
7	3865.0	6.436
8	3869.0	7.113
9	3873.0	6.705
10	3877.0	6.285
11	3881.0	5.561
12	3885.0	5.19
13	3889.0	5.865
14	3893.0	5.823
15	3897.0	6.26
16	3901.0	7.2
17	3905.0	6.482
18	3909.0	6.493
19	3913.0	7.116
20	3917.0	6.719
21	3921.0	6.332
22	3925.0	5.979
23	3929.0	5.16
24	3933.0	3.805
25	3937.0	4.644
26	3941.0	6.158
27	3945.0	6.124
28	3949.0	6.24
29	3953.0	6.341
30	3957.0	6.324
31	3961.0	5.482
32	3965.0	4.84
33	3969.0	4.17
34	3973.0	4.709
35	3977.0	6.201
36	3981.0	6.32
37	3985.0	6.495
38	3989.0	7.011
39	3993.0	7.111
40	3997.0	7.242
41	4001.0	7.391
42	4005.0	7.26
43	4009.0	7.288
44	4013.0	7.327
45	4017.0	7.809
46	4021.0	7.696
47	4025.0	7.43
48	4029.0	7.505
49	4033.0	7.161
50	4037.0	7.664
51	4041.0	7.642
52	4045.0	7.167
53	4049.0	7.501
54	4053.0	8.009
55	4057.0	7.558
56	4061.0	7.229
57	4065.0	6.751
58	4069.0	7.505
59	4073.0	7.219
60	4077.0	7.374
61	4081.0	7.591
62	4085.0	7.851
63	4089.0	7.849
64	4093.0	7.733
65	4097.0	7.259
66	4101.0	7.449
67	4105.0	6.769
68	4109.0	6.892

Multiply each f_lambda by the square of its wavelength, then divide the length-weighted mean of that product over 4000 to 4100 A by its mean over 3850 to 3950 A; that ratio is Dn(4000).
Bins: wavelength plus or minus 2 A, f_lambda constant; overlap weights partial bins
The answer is 1.3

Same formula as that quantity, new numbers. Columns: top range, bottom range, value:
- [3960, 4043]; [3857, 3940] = 1.18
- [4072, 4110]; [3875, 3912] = 1.33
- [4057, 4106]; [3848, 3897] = 1.35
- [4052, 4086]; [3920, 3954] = 1.42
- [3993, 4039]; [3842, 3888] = 1.31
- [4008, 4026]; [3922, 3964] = 1.39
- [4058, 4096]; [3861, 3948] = 1.34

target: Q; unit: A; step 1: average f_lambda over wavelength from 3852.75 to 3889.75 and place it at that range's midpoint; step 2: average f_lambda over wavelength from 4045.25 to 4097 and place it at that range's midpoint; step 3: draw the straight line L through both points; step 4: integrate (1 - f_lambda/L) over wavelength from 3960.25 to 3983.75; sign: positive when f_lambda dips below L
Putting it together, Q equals 5.19 A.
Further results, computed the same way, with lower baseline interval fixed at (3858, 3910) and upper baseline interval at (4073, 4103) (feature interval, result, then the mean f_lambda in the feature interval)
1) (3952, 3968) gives 2.7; 5.61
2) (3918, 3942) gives 4.3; 5.37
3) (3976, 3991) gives 0.8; 6.53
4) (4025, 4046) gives -0.6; 7.44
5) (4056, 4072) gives 0.4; 7.24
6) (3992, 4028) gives -1.8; 7.41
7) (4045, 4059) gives -0.5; 7.61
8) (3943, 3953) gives 0.7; 6.21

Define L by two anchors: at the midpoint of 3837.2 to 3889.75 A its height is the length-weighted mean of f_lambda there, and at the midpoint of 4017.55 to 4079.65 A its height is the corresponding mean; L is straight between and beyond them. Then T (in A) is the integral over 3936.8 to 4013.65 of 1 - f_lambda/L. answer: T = 6.9 A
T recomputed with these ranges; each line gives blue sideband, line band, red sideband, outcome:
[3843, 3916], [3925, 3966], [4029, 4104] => 7.06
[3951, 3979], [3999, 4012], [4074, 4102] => -2.48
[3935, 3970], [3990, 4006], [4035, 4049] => -1.60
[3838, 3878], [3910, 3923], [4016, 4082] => -0.34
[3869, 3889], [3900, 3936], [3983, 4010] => 1.76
